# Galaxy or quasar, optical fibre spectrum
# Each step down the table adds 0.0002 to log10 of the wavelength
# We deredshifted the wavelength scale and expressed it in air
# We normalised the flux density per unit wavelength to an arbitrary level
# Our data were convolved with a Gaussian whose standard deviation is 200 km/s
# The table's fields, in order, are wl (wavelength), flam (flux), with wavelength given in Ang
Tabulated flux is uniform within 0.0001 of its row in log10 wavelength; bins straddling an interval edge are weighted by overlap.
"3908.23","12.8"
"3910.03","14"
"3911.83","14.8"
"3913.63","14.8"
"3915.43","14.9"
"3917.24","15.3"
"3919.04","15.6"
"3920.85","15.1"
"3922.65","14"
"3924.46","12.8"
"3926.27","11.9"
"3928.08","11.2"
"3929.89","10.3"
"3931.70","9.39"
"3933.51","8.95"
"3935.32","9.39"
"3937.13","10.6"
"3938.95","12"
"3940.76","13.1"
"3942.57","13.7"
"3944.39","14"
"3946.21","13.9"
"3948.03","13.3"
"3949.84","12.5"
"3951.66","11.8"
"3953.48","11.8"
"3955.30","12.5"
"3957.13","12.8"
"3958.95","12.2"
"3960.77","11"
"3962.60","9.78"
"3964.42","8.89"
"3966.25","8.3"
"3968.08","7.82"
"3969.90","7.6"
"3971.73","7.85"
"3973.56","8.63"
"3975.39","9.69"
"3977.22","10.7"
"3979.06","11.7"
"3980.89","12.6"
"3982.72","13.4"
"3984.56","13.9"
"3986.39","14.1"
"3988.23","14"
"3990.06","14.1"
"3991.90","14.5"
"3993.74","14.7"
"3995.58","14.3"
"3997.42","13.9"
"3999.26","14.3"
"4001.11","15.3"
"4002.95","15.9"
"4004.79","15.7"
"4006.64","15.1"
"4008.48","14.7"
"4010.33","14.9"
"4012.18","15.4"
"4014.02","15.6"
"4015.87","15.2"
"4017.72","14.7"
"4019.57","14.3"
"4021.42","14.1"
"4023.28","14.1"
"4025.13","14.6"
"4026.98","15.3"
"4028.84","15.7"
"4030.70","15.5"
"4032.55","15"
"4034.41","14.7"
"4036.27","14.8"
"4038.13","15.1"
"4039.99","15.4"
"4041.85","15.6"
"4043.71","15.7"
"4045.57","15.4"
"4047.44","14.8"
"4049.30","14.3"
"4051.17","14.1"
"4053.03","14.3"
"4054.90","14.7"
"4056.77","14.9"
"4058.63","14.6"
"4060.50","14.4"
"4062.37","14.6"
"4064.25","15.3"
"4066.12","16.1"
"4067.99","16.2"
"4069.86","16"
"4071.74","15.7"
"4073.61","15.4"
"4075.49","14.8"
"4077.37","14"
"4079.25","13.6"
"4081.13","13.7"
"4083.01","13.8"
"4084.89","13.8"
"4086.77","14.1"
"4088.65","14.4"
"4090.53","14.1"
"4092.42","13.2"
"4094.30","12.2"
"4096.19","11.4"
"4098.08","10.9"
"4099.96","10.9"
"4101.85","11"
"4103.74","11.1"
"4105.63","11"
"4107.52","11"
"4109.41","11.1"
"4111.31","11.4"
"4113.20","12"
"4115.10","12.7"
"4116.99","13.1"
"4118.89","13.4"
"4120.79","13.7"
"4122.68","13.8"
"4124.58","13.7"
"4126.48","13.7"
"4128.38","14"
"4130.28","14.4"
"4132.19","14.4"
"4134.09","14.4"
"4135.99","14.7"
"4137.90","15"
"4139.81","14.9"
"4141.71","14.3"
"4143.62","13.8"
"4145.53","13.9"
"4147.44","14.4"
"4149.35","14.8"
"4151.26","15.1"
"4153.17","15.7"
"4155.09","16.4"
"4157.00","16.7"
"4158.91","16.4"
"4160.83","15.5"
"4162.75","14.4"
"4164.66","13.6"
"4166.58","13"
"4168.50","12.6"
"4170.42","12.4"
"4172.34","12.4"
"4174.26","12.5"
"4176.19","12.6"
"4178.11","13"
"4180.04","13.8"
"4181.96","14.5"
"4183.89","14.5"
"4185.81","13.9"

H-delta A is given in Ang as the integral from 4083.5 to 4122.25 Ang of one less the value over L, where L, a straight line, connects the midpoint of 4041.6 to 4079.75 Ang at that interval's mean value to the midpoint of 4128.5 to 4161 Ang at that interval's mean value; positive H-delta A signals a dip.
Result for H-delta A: 6.7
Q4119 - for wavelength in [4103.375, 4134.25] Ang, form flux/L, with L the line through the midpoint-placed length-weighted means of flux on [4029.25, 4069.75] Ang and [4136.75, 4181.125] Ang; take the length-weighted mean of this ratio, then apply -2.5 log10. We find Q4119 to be 0.13 mag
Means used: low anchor 15.1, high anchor 14.2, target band 12.9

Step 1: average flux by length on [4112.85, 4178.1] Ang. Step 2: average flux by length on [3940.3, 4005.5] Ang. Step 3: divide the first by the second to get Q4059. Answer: 1.14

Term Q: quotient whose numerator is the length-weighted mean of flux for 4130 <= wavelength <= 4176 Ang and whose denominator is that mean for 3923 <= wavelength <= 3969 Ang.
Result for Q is 1.26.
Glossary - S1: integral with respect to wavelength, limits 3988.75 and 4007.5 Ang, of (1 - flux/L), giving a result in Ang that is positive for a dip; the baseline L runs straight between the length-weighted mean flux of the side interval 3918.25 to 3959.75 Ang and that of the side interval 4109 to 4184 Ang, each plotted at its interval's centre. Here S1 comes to -2.95 Ang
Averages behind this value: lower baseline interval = 12.3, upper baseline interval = 13.9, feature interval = 14.8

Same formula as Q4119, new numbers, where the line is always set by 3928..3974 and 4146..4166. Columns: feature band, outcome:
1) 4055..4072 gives -0.15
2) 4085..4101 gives 0.10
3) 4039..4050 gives -0.18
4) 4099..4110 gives 0.27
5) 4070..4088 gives -0.06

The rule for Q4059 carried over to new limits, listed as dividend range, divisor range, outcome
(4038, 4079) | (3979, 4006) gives 1.06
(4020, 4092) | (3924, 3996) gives 1.27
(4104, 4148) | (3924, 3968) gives 1.17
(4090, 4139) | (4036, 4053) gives 0.85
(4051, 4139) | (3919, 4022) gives 1.08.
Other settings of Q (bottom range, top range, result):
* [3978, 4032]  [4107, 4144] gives 0.93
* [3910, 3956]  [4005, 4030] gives 1.17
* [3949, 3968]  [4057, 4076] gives 1.39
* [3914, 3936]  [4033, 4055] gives 1.19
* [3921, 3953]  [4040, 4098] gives 1.20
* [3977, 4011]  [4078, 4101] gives 0.92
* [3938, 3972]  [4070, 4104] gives 1.17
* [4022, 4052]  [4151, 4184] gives 0.94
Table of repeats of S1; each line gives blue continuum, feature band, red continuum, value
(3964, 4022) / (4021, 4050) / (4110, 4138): -4.0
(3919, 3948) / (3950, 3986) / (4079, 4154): 4.7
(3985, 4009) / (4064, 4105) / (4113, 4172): 2.1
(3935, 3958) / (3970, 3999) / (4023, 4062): 2.2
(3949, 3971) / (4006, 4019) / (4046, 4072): -2.2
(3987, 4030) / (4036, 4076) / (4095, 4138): -3.6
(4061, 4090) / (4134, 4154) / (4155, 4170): 0.0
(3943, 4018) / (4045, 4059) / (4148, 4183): -1.4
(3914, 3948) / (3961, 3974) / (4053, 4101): 4.5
